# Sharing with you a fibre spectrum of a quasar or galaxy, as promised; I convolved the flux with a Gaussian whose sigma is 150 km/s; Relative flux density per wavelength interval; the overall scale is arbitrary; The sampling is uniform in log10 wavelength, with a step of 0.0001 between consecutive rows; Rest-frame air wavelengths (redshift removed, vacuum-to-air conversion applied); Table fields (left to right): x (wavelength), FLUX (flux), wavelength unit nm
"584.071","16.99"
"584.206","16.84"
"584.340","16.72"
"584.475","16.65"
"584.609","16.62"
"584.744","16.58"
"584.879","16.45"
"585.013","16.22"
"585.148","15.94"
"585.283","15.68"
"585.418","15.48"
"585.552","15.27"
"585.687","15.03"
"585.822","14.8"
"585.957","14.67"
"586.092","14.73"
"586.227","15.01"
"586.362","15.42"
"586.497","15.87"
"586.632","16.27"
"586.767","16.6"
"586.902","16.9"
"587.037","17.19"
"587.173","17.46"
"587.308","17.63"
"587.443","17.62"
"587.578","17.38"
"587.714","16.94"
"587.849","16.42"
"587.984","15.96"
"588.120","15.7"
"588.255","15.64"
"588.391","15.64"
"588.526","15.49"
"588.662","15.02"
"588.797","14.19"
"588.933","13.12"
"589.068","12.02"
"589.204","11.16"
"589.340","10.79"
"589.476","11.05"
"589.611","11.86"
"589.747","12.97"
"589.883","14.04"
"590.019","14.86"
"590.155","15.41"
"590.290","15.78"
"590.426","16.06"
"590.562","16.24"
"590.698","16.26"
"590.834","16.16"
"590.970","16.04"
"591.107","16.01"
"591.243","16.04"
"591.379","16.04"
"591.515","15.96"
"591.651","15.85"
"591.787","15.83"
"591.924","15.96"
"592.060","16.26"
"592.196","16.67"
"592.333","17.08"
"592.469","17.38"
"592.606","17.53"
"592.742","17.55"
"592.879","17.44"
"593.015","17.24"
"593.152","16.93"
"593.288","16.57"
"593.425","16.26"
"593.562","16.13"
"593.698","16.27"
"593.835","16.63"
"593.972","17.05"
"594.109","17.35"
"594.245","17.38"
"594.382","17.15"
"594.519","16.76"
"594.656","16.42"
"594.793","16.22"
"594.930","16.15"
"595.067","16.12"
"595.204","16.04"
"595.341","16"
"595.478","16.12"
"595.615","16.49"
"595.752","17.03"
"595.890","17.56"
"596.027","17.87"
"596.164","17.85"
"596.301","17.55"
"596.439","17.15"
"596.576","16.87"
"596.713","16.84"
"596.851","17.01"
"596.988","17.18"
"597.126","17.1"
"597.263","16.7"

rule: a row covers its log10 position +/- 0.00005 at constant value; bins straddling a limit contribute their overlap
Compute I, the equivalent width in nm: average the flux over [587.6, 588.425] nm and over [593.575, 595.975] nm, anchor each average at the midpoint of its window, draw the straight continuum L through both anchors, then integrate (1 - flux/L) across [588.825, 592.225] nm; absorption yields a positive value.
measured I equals 0.34 nm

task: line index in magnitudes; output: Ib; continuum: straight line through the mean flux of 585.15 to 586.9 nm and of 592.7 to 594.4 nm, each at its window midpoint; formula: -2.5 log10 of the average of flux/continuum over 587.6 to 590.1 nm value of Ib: 0.14 mag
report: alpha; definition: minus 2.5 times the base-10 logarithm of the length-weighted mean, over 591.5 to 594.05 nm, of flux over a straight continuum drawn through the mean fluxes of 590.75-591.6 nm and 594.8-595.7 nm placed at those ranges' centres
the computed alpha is -0.039 mag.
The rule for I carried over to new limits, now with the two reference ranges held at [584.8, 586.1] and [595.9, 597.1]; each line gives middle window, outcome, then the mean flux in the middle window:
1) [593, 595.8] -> 0.062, 16.6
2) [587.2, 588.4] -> -0.058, 16.6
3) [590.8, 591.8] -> 0.027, 16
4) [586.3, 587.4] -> -0.070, 16.7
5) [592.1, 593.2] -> -0.036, 17.2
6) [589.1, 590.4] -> 0.243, 13.2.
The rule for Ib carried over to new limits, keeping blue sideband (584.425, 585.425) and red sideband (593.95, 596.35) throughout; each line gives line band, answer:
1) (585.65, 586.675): 0.076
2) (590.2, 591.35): 0.034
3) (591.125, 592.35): 0.032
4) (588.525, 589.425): 0.266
